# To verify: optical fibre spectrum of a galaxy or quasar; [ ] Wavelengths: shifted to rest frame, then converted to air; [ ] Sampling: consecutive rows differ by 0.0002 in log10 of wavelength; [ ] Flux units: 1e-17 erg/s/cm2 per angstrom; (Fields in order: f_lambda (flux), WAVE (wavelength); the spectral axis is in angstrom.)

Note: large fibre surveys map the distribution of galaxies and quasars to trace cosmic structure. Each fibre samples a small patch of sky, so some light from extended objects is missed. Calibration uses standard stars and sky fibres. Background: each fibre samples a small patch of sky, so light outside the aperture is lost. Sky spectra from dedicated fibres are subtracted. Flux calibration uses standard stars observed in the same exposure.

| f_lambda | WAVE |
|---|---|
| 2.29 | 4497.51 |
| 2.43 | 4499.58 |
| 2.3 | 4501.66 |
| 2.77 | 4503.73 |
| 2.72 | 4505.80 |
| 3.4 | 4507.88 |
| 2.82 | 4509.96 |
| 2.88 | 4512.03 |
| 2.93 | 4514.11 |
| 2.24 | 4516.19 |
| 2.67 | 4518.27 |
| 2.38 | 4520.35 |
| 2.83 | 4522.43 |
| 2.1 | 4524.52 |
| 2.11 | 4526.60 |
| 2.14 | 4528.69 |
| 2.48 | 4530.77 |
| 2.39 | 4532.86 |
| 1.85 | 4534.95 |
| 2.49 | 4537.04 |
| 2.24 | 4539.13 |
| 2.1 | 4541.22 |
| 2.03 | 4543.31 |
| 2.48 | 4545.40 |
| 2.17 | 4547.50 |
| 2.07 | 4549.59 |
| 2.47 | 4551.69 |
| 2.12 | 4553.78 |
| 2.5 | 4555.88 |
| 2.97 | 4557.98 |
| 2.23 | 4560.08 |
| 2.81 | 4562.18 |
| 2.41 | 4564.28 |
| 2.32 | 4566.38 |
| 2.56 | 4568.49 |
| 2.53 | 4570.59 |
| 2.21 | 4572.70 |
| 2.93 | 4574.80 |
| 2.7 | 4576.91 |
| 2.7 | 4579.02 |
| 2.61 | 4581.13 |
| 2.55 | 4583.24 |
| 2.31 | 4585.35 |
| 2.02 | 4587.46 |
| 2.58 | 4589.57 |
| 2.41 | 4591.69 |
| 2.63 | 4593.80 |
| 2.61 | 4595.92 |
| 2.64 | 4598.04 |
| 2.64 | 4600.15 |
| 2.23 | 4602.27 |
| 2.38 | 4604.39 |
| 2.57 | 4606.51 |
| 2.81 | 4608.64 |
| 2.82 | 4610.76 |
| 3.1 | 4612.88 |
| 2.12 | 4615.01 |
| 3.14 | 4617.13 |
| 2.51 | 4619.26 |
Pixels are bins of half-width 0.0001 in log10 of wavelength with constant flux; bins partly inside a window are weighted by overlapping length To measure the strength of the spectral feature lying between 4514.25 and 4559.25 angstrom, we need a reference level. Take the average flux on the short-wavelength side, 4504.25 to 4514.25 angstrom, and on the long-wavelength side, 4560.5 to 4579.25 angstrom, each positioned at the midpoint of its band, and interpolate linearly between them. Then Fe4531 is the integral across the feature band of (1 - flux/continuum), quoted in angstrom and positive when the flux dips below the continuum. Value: 7.0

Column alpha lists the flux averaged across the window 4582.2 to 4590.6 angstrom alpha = 2.37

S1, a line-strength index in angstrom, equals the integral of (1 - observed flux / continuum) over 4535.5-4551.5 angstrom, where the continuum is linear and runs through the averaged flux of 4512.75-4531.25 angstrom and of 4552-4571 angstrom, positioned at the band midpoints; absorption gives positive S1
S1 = 1.6 angstrom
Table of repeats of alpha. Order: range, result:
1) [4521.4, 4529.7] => 2.29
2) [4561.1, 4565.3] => 2.61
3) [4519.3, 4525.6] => 2.44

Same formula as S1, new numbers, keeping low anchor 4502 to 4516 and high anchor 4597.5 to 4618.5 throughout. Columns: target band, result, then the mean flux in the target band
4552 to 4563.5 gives 1.0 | 2.52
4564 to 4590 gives 2.0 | 2.5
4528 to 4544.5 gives 3.4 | 2.22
